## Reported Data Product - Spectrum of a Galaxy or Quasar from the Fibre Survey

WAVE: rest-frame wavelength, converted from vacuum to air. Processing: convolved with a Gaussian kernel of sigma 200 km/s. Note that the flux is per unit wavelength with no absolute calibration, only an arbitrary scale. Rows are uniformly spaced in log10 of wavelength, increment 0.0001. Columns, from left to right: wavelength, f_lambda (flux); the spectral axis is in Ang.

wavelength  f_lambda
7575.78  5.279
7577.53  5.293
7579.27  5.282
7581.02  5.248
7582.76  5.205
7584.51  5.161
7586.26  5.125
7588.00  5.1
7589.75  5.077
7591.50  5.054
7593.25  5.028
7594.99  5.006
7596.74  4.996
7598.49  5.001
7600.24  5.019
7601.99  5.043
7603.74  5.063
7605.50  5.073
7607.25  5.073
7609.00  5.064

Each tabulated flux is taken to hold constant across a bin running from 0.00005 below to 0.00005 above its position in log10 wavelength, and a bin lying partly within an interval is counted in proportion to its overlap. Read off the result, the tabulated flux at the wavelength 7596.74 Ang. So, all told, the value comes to 4.996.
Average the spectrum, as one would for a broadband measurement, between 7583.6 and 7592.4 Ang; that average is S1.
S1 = 5.1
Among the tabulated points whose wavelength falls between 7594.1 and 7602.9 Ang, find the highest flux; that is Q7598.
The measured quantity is 5.043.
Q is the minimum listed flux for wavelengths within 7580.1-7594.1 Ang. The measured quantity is 5.028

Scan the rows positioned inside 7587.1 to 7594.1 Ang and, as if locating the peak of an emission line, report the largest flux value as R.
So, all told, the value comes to 5.1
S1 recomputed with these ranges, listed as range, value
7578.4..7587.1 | 5.2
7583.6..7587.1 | 5.13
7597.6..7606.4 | 5.04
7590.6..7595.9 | 5.03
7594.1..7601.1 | 5.01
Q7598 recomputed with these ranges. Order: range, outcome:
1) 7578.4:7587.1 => 5.282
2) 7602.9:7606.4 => 5.073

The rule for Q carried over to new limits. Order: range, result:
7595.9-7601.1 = 4.996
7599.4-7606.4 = 5.019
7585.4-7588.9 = 5.1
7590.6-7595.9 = 5.006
